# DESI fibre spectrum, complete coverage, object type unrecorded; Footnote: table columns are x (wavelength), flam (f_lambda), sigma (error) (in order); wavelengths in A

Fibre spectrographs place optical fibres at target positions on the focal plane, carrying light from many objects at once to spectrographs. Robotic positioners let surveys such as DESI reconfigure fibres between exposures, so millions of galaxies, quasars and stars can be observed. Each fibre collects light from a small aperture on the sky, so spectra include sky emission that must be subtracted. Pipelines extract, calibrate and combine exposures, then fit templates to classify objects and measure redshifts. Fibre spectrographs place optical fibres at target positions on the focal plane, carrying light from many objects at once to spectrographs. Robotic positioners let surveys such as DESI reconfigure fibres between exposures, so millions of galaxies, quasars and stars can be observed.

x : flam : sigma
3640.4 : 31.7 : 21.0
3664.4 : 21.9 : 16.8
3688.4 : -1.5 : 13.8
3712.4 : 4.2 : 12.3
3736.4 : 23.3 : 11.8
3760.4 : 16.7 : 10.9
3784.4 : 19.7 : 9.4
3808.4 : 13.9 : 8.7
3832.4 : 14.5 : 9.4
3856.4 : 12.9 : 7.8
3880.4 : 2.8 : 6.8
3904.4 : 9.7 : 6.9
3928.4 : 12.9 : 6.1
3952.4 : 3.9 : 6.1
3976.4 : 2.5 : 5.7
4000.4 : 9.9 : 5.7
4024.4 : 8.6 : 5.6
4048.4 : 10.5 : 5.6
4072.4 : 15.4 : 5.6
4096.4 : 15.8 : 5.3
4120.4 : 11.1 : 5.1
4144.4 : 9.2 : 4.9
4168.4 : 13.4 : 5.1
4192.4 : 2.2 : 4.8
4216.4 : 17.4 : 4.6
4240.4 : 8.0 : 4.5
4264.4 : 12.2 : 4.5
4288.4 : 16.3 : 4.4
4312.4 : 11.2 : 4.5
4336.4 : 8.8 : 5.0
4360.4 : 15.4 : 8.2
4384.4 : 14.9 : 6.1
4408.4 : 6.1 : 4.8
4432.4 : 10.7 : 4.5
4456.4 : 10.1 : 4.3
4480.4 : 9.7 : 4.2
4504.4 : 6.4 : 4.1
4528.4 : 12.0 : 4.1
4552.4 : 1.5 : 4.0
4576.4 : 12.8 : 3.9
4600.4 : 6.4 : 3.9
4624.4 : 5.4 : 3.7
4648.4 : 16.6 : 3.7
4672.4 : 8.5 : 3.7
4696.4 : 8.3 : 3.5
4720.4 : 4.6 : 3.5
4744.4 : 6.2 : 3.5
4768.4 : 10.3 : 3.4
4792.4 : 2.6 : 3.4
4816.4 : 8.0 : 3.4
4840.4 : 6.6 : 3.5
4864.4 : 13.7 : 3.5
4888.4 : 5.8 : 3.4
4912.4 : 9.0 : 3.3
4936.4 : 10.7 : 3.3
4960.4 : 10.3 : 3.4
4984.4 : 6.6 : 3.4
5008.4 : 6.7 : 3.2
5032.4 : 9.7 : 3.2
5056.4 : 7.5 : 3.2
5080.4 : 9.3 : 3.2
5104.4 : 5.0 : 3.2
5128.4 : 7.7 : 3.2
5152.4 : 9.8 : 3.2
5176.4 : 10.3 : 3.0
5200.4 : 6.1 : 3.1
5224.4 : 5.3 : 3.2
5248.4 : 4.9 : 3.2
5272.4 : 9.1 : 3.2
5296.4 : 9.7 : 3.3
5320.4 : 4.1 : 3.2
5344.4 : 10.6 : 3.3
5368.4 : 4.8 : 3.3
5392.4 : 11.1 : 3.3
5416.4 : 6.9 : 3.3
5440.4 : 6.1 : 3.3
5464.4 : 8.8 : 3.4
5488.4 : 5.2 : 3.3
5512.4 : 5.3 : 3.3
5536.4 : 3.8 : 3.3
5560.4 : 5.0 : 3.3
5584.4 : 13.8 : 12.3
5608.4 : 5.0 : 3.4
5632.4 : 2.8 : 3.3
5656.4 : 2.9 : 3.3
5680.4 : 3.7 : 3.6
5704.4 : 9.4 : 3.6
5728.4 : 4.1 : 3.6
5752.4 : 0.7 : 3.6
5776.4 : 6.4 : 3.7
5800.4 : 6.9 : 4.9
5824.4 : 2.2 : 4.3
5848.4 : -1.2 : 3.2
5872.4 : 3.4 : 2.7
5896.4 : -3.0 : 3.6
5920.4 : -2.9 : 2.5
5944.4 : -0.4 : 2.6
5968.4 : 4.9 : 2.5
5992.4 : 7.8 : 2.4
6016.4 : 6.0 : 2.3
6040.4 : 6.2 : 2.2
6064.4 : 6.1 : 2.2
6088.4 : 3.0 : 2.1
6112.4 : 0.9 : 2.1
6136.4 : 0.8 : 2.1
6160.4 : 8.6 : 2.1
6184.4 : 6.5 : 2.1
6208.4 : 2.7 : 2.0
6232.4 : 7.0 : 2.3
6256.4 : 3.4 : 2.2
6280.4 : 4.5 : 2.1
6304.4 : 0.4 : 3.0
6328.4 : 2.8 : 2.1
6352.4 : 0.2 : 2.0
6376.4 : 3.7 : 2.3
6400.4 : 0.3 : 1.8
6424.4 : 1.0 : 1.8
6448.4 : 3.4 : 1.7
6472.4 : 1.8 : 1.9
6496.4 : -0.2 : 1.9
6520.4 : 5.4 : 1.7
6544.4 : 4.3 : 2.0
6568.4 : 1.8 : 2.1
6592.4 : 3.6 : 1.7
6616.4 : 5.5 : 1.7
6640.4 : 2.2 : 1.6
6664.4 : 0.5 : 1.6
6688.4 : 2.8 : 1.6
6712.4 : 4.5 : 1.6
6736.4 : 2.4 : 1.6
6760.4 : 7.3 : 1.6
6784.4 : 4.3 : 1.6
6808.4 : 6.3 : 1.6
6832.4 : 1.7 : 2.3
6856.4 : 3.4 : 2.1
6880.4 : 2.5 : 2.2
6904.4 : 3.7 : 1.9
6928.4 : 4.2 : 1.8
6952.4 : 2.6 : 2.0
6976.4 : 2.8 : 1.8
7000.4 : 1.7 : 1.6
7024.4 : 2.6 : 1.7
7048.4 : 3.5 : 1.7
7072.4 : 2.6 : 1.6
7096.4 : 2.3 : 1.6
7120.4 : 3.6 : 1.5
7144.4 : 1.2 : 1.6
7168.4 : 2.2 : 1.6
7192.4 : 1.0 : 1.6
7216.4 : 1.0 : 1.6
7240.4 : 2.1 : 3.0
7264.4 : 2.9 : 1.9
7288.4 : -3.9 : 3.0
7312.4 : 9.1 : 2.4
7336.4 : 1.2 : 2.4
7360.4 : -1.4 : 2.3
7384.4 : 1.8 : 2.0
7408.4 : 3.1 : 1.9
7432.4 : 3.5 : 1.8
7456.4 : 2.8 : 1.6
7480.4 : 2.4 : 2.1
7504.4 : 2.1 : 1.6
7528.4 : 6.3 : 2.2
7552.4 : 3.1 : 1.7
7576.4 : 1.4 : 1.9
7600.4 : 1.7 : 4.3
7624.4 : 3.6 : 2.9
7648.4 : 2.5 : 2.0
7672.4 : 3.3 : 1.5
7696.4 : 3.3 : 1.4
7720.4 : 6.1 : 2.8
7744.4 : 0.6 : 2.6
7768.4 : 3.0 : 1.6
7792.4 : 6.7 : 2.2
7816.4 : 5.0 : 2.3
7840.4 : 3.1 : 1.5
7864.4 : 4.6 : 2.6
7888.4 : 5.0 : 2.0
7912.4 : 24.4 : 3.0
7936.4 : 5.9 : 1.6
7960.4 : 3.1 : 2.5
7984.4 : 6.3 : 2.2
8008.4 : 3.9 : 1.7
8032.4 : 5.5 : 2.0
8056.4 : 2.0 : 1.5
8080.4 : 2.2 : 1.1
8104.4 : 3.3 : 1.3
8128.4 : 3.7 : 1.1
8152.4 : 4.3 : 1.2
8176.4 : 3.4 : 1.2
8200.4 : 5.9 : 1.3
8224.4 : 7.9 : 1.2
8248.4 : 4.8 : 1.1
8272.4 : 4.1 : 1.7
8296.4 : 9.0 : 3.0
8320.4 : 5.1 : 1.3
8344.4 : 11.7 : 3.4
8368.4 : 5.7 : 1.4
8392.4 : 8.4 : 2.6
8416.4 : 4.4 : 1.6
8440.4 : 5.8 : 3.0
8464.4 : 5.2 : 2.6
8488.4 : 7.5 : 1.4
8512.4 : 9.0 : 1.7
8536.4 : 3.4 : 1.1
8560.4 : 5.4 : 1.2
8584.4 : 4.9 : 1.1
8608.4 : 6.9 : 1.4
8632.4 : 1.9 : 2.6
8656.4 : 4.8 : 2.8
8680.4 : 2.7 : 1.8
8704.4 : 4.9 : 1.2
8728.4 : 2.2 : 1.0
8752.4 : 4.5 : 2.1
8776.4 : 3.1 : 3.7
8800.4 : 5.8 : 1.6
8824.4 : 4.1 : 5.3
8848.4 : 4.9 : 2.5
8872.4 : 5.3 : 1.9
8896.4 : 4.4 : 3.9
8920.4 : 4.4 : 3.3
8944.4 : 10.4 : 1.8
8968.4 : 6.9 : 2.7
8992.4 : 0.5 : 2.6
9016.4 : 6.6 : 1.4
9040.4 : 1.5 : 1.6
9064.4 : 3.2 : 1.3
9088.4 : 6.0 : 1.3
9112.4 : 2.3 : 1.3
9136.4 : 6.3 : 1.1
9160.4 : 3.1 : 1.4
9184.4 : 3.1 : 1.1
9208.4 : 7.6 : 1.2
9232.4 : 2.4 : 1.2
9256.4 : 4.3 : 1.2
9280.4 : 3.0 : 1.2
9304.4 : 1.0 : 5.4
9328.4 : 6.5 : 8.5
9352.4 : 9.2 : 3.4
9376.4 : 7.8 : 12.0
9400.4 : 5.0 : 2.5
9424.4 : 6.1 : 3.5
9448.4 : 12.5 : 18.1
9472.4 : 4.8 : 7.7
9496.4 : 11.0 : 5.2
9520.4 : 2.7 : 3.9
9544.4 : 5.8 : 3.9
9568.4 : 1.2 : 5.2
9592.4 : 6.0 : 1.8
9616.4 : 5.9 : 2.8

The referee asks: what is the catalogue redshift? 1.12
